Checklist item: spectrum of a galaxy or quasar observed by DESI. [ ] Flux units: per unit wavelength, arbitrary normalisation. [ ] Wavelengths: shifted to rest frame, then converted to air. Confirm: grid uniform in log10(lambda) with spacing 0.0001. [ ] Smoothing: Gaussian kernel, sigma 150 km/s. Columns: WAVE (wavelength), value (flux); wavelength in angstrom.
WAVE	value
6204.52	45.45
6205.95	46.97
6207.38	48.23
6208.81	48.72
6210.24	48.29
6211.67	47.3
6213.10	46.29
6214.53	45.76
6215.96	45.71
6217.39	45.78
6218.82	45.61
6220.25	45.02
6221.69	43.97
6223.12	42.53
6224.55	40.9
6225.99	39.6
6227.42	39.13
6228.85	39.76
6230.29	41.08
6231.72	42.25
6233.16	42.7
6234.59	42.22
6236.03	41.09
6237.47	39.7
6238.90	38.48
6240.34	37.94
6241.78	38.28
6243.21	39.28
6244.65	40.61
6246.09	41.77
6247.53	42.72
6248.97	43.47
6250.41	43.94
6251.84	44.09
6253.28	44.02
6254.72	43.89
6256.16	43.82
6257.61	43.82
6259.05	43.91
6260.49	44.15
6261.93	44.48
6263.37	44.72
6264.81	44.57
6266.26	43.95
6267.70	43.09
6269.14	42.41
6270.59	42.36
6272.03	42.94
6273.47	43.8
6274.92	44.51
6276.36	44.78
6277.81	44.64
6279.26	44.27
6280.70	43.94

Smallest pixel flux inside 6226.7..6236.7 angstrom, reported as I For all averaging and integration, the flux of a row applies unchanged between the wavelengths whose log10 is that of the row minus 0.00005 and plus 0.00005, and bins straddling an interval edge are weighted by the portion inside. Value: 39.13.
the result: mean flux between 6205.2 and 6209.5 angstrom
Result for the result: 47.9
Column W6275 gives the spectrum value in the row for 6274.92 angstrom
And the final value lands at 44.51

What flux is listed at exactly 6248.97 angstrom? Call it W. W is 43.47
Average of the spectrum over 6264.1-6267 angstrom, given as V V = 44.2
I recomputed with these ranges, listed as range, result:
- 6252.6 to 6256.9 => 43.82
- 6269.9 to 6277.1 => 42.36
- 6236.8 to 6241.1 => 37.94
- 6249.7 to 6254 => 43.94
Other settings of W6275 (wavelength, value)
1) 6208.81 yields 48.72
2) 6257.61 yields 43.82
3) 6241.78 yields 38.28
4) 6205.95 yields 46.97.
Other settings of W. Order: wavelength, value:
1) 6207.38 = 48.23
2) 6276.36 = 44.78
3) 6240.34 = 37.94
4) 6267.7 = 43.09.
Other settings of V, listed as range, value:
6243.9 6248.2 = 41.6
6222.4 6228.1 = 40.6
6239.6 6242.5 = 38.1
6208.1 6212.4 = 48.1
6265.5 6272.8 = 43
